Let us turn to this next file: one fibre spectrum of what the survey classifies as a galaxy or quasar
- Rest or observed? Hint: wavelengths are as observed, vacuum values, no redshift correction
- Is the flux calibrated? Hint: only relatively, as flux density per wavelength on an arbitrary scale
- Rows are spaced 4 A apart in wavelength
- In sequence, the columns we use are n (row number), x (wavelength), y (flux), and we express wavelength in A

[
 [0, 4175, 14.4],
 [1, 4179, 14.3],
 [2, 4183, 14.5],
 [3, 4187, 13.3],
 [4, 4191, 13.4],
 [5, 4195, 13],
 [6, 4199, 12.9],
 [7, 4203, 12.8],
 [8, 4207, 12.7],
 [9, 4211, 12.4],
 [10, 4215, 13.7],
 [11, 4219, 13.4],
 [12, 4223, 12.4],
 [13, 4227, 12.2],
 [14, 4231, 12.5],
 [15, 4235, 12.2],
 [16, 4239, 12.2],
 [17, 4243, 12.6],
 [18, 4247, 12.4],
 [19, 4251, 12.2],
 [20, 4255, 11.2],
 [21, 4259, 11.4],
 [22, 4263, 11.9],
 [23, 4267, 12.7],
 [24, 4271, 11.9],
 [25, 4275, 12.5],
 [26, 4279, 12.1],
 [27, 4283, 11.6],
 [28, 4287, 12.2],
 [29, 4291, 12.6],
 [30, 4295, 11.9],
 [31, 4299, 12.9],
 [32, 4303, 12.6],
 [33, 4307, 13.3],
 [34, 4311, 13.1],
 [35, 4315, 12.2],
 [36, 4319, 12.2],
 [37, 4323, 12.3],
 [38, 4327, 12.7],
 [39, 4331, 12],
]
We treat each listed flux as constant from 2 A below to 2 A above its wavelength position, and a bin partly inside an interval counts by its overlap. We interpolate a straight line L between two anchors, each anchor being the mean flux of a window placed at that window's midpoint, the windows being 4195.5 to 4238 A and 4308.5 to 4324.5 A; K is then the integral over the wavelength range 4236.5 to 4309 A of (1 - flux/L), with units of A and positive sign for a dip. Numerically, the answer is 2.0 A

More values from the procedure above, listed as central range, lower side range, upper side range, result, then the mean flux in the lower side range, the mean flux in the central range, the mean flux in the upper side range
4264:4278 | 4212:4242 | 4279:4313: 0.3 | 12.6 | 12.3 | 12.5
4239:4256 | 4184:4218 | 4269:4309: 0.7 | 13.1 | 12.2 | 12.4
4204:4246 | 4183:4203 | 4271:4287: 0.6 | 13.2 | 12.6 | 12.1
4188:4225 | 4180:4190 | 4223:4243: 0.6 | 13.9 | 13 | 12.3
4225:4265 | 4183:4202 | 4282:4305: 2.2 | 13.3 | 12.1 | 12.3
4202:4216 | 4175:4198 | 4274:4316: 0.6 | 13.7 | 12.8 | 12.5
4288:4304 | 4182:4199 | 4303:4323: 0.4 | 13.4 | 12.5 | 12.7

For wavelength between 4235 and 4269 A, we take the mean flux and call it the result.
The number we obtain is 12.1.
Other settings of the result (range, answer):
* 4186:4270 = 12.5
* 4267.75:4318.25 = 12.4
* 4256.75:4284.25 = 12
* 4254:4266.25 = 11.6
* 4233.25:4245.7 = 12.3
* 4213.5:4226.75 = 13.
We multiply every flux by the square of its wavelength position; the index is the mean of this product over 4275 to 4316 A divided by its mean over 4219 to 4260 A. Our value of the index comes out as 1.05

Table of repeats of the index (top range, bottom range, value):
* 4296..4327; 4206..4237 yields 1.04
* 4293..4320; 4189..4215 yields 1.02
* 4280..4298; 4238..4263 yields 1.03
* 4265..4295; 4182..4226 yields 0.97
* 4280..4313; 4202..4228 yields 1.01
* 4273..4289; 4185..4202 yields 0.96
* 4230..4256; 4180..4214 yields 0.95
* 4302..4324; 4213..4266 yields 1.06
